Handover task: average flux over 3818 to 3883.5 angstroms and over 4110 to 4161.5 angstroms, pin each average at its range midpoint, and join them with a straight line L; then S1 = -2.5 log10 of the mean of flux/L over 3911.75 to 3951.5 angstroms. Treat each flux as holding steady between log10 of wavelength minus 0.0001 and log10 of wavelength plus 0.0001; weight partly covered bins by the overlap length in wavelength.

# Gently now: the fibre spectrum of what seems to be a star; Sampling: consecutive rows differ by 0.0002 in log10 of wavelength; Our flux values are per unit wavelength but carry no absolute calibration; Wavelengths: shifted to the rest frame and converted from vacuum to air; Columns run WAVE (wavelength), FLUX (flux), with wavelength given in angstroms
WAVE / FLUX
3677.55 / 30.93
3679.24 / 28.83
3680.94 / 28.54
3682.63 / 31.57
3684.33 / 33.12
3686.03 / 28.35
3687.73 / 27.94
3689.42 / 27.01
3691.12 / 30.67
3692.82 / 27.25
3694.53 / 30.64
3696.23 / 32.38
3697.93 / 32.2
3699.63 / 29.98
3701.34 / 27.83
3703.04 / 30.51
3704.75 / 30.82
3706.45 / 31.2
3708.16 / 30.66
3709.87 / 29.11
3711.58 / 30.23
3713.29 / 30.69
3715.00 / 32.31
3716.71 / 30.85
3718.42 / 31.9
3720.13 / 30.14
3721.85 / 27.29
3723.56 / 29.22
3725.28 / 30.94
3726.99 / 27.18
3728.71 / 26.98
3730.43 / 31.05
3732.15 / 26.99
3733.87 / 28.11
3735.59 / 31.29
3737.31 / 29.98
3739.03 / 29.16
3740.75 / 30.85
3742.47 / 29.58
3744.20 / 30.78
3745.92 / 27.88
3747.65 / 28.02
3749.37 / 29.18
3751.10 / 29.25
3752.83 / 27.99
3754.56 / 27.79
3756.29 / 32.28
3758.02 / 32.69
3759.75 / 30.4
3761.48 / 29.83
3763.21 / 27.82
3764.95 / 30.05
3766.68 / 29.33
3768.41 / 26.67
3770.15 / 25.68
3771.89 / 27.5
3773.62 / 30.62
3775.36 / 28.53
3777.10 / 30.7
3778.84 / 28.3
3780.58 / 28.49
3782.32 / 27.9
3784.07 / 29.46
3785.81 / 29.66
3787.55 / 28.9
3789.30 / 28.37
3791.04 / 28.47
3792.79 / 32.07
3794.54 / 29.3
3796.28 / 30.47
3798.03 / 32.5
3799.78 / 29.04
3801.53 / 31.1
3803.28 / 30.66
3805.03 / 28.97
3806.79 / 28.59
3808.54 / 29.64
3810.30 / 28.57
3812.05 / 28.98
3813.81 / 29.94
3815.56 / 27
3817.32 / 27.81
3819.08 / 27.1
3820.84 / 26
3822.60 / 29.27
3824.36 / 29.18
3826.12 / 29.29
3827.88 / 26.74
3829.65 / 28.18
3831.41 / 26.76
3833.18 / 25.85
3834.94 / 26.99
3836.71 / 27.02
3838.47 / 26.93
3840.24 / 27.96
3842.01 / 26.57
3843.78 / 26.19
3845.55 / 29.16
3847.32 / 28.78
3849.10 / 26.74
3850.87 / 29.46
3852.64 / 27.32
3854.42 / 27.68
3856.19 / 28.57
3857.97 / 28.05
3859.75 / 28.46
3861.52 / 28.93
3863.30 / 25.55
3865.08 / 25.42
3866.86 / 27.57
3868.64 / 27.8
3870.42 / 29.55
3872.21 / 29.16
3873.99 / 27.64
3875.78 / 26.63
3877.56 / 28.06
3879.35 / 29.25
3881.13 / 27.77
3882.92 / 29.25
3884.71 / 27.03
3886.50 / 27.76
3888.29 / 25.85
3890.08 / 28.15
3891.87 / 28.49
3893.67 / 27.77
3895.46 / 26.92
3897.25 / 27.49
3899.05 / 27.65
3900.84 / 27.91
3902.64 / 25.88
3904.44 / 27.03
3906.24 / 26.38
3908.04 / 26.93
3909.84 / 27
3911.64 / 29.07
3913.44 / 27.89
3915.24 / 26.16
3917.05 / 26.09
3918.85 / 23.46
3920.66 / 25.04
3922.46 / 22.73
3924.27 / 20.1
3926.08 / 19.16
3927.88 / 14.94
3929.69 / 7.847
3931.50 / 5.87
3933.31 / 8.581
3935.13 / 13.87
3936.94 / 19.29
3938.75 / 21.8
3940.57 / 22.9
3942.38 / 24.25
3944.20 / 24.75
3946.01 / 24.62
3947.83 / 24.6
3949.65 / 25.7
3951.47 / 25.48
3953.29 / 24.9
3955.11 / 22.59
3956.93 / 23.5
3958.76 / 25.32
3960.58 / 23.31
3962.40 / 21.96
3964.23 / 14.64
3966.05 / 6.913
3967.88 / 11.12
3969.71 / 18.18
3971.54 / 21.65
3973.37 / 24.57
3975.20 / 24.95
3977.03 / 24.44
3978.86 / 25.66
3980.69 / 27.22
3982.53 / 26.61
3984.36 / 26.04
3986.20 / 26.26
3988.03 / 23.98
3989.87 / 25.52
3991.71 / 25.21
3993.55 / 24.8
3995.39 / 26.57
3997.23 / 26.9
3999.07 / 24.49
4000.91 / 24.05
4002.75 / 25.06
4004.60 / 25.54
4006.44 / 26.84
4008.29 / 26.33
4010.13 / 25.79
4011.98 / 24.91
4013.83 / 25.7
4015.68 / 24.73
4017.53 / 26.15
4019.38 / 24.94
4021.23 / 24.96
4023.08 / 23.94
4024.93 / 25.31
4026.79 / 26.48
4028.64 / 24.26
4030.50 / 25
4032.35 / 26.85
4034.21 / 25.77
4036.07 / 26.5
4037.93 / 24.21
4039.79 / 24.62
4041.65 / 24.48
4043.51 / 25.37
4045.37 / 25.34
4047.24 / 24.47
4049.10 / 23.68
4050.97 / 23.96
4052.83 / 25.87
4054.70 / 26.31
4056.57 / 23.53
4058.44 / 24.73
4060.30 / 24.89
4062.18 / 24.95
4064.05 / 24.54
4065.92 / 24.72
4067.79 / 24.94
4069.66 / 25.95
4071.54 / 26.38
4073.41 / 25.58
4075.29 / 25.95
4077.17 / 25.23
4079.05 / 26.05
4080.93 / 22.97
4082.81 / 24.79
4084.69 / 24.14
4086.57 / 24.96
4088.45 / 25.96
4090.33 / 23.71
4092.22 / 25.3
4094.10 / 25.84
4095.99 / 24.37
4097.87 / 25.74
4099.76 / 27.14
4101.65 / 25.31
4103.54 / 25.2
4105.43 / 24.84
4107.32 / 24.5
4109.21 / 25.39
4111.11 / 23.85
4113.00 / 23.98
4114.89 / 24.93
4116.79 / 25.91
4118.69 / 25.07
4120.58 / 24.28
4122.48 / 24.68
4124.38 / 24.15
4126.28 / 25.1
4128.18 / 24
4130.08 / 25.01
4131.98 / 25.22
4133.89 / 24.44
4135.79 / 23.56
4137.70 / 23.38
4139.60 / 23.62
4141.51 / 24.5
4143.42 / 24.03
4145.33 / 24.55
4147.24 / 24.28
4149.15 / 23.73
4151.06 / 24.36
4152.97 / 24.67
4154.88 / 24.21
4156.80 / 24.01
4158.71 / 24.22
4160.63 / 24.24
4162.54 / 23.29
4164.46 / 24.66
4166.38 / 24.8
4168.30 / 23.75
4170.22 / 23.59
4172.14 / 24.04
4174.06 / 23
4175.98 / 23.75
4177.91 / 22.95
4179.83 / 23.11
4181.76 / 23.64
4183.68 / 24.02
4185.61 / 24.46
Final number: 0.28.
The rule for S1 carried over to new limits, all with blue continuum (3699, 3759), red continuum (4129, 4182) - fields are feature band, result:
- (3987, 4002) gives 0.041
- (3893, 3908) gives 0.013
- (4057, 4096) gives 0.002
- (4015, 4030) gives 0.030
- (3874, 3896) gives -0.004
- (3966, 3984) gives 0.200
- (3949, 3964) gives 0.132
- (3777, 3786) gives 0.005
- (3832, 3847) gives 0.043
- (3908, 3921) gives 0.031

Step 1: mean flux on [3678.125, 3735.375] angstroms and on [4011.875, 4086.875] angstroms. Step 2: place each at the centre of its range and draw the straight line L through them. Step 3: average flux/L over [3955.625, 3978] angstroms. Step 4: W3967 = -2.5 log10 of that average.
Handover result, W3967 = 0.29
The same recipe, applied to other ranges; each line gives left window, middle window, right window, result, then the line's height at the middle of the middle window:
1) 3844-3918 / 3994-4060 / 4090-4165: 0.03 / 25.8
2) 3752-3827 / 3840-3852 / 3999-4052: 0.01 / 28.2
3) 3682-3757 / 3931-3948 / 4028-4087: 0.36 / 26.7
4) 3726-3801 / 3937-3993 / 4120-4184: 0.16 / 26.6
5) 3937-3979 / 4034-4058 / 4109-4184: -0.09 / 23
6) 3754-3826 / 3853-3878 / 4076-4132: 0.01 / 28.1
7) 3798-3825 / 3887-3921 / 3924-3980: -0.17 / 23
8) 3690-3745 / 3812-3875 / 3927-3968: -0.16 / 24.1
